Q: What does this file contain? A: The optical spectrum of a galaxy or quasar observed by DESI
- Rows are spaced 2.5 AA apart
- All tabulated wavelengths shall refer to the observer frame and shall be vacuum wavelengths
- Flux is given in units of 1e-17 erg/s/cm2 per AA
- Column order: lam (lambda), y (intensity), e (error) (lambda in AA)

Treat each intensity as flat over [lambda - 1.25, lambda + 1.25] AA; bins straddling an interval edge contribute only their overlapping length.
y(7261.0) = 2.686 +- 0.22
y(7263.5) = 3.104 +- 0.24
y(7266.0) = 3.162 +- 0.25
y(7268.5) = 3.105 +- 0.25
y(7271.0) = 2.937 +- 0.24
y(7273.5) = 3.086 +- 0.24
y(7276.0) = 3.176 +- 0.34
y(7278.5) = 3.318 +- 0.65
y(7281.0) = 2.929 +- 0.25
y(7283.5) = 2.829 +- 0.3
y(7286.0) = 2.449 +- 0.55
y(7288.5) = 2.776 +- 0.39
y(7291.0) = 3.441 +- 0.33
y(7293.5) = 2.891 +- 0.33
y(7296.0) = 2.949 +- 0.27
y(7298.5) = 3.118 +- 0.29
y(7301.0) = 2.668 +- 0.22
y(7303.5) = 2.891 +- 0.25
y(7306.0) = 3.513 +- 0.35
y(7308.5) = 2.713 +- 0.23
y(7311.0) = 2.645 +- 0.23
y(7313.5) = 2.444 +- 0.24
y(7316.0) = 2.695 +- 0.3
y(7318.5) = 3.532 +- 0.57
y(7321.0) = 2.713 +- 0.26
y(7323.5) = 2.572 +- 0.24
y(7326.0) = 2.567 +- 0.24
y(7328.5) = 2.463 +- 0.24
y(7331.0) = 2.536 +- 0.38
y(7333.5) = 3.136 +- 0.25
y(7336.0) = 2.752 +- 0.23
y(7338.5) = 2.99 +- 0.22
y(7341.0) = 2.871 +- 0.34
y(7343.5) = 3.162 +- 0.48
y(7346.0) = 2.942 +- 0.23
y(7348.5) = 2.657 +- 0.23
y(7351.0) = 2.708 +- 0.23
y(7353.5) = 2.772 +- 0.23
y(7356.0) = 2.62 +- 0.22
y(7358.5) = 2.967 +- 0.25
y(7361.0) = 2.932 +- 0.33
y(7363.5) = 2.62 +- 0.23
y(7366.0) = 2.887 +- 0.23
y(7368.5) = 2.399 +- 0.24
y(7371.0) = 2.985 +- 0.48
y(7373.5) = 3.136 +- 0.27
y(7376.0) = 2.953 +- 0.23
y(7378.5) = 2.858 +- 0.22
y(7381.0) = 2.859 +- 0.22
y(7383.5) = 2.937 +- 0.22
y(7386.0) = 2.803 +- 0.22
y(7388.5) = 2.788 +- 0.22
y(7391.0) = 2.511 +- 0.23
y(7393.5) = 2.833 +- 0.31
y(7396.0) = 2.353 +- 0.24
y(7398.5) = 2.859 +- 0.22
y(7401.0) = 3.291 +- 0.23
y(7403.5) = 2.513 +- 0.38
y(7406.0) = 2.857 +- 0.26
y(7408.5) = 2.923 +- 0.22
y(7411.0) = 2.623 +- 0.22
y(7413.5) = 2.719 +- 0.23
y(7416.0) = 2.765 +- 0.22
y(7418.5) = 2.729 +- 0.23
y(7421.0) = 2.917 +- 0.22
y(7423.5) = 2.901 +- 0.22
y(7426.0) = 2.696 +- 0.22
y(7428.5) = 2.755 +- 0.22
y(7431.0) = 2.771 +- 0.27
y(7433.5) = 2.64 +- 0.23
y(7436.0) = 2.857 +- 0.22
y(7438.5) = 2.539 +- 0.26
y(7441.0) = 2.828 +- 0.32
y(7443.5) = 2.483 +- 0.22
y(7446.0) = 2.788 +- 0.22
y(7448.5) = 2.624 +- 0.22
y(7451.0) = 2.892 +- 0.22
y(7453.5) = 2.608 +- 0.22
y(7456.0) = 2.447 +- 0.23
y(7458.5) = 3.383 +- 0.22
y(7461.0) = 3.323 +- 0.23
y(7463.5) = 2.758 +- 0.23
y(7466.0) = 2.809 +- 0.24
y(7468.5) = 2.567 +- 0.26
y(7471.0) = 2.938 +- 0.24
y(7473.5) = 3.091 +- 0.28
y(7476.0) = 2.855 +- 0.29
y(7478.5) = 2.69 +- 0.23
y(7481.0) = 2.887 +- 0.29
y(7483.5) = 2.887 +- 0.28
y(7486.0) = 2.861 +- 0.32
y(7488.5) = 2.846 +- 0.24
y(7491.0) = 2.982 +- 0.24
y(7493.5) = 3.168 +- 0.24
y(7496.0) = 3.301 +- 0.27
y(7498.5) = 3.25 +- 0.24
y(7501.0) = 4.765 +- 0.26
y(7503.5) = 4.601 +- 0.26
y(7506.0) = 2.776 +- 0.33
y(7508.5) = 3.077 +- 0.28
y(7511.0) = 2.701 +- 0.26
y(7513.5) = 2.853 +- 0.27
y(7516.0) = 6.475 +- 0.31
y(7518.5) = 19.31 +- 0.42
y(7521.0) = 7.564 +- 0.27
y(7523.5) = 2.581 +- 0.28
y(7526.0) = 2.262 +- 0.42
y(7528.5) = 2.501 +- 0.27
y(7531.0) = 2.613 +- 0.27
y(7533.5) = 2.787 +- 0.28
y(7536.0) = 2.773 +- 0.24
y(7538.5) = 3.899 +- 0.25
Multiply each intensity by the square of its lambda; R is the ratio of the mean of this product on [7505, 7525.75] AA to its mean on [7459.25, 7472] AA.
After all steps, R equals 2.0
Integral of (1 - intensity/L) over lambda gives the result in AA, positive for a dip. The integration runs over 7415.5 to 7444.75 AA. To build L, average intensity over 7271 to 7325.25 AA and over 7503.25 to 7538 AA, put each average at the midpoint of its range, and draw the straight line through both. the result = 8.8 AA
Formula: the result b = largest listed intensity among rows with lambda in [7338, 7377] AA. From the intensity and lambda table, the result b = 3.162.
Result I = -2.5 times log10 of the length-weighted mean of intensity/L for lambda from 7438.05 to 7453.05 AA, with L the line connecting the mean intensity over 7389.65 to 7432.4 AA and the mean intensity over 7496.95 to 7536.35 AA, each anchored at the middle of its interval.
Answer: 0.24 mag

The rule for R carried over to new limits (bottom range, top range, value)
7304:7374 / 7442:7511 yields 1.11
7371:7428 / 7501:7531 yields 1.85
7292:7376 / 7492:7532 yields 1.71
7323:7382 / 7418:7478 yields 1.02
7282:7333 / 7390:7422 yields 1.00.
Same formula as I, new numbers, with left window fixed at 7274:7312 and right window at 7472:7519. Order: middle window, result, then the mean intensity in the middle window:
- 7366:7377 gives 0.16 mag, 2.87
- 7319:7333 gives 0.17 mag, 2.65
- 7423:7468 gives 0.31 mag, 2.78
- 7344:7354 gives 0.15 mag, 2.8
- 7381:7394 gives 0.22 mag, 2.78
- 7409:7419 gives 0.28 mag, 2.72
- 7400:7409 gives 0.21 mag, 2.88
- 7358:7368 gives 0.17 mag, 2.81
